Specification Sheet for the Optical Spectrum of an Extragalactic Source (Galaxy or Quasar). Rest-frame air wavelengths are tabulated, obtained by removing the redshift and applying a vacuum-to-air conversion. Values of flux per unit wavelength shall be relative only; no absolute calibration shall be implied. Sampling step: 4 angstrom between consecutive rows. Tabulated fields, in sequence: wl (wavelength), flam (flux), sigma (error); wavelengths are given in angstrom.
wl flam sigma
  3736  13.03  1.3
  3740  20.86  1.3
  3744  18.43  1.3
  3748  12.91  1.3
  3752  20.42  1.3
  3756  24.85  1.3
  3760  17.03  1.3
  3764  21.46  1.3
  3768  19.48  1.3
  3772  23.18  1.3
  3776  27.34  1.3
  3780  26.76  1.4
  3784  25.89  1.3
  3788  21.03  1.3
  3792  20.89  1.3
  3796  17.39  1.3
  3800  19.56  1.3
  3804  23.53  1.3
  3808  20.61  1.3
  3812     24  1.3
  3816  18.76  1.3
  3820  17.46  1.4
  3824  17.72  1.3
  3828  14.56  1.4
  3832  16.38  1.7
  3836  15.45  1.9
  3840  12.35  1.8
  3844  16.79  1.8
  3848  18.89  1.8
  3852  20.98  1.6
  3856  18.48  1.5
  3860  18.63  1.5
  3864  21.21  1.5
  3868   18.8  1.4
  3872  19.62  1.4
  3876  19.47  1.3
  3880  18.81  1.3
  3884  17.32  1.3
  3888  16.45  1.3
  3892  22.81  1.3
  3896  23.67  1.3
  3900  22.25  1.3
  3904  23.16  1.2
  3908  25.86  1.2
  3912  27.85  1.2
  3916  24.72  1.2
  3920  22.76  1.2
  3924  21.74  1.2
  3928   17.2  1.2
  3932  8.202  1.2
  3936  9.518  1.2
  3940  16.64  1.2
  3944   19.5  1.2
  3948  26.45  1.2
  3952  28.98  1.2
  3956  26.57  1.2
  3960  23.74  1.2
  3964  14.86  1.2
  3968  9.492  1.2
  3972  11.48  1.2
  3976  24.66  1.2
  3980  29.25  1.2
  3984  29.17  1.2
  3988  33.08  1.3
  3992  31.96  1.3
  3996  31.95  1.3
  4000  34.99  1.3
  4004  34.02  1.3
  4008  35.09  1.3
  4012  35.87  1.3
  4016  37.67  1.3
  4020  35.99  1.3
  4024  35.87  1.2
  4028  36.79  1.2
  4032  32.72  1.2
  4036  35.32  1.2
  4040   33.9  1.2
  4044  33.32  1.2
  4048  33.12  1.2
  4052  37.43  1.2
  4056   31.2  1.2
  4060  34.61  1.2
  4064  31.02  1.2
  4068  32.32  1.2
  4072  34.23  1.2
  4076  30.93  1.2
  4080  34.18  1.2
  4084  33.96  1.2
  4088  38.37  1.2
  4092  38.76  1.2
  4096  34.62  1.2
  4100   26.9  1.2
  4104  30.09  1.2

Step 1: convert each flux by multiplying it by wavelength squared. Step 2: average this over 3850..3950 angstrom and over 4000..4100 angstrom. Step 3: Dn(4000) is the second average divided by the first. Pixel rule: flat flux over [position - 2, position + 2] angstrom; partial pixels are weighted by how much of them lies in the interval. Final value 1.85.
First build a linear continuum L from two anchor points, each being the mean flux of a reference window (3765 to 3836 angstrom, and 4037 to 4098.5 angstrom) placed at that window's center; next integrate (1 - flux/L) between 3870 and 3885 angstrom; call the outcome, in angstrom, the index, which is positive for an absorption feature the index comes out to 3.5 angstrom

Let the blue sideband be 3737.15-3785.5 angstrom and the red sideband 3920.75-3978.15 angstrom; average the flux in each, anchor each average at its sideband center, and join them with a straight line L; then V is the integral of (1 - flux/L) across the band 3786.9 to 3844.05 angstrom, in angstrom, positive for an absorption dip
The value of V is 6.0 angstrom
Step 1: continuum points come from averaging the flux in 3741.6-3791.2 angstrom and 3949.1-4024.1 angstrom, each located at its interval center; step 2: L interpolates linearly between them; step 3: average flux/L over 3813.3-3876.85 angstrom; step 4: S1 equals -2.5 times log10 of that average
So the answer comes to 0.32 mag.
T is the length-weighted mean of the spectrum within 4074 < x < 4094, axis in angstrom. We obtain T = 35.2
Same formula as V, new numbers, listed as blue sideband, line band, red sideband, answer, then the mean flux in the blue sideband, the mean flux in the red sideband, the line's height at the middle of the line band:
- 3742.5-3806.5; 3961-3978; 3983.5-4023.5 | 8.8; 21.3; 34.2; 32.3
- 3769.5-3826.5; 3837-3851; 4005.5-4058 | 4.6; 21.6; 34.9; 24.3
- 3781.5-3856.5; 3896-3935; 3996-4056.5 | 7.3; 19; 34.9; 26.4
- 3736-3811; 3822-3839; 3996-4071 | 5.8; 21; 34.4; 24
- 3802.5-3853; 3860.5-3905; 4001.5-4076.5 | 4.3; 18.2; 34.4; 22.4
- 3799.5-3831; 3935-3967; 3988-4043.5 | 9.7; 19.4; 34.7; 29.8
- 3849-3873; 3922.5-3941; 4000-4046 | 8.4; 19.6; 35.1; 26.4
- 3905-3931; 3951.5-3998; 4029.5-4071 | 5.2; 22.8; 33.6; 27.4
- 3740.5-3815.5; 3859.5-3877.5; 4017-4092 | 4.2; 21.3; 34.4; 25.6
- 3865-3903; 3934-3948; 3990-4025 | 5.3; 20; 34.8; 26.8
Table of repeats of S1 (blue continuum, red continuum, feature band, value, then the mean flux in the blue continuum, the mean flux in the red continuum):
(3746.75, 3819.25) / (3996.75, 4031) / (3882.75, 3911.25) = 0.28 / 21.4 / 35.6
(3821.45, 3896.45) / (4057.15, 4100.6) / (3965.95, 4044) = -0.08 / 18.2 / 33.8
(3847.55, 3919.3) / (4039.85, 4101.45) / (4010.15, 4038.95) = -0.17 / 21.1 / 33.7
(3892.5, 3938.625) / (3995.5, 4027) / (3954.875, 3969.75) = 0.44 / 20.6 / 35.4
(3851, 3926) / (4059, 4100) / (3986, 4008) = -0.17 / 21.3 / 33.9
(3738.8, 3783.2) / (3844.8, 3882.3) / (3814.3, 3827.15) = 0.14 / 21.3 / 19.3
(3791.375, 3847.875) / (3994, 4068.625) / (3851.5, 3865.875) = 0.08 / 18.2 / 34.4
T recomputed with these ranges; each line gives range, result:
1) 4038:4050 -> 33.4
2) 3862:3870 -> 20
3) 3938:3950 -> 20.9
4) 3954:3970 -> 18.7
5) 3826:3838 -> 15.5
